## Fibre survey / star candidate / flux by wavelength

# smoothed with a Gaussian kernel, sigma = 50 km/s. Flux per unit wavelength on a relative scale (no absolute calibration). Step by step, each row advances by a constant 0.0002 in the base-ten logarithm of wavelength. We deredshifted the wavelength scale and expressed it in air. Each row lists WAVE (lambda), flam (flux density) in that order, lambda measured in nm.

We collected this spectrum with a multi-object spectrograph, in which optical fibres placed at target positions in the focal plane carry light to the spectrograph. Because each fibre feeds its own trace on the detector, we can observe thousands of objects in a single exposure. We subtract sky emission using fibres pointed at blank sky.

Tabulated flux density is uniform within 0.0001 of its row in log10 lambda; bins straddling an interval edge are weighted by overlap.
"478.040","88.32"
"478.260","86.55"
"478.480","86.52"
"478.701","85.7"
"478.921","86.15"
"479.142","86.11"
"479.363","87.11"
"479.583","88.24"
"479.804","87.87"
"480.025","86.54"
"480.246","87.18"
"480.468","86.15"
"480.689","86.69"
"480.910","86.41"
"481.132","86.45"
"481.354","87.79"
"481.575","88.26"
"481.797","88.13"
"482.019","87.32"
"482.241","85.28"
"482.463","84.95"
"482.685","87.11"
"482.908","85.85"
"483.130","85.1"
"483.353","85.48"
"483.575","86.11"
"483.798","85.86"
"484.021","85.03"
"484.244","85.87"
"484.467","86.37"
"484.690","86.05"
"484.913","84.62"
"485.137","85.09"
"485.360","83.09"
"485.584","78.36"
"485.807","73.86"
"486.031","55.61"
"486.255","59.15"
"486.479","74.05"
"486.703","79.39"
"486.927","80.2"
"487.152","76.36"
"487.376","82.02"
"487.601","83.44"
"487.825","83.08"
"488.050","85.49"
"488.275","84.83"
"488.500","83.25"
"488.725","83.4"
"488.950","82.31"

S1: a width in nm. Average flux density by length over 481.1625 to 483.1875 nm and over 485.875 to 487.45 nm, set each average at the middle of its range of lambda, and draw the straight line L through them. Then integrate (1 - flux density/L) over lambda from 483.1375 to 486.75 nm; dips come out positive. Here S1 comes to -0.09 nm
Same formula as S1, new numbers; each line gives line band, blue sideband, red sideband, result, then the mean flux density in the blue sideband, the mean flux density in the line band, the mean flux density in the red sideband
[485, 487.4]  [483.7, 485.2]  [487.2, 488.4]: 0.266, 85.5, 75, 83.4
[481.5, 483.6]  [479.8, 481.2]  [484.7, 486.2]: -0.097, 86.7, 86.3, 76.7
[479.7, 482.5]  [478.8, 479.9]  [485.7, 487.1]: -0.133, 87.1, 86.9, 70.6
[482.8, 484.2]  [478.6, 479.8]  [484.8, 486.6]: -0.126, 86.8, 85.6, 74.3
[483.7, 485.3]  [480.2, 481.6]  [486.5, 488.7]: -0.026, 86.9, 85.5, 81.7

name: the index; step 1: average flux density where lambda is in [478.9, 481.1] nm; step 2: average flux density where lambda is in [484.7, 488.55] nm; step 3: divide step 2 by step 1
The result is 0.90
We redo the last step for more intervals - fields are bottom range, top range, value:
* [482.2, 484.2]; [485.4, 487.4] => 0.85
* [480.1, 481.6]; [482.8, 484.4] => 0.99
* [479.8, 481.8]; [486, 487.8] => 0.86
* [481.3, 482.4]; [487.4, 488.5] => 0.96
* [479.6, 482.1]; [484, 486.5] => 0.89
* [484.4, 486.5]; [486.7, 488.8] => 1.07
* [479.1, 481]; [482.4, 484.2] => 0.99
